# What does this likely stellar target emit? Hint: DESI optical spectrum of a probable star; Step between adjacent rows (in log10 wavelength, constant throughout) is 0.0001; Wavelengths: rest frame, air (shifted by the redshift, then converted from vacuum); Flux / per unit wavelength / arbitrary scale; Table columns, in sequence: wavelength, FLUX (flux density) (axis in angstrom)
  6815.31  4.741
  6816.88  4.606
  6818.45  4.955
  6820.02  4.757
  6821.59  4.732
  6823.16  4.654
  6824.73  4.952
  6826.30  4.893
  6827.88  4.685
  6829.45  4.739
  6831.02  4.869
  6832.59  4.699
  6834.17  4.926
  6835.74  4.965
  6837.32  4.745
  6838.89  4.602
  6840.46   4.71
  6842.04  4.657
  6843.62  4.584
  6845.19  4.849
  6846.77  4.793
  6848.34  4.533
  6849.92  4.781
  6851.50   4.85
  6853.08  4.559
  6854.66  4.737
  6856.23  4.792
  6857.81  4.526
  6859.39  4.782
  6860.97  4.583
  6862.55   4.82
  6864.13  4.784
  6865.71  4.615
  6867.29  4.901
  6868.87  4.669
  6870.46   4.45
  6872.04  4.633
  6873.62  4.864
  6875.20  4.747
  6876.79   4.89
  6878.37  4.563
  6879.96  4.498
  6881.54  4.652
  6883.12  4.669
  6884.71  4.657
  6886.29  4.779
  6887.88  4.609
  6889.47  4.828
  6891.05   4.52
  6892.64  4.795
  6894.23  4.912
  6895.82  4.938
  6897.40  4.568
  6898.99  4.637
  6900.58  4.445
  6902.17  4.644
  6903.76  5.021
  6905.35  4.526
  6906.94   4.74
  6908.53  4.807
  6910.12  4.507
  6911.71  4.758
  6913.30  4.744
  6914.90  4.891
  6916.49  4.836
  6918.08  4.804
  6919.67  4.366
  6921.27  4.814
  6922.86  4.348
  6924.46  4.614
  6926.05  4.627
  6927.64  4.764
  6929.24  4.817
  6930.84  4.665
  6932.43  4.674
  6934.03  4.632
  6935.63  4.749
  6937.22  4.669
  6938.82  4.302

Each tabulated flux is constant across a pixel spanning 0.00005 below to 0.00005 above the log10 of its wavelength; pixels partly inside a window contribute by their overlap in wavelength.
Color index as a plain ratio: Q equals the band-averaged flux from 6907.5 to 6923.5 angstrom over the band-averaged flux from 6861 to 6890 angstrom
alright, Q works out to 1.0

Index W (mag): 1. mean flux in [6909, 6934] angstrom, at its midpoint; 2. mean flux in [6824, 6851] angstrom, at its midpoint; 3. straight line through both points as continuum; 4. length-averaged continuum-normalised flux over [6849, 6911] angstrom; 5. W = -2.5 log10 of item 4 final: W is 0.005 mag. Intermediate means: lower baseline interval 4.76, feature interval 4.7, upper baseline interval 4.68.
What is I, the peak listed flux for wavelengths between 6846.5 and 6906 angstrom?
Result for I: 5.021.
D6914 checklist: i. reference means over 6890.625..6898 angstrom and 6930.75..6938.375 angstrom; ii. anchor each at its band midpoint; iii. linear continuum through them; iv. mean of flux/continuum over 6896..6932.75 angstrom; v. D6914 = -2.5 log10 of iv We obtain 0.01 mag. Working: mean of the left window 4.76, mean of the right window 4.66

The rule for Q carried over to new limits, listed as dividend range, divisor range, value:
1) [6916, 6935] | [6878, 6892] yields 1.00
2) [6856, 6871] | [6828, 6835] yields 0.98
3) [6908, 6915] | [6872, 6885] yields 1.01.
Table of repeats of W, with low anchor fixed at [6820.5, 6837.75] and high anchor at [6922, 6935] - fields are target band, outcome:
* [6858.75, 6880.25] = 0.01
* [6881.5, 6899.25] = 0.00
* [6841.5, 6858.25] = 0.02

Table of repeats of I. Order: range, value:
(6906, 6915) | 4.891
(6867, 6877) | 4.901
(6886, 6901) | 4.938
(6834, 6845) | 4.965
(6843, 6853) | 4.85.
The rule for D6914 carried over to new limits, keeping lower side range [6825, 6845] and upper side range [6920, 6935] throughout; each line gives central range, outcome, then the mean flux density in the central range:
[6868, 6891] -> 0.01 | 4.67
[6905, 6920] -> -0.01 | 4.71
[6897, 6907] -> 0.01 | 4.65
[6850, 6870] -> 0.00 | 4.71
